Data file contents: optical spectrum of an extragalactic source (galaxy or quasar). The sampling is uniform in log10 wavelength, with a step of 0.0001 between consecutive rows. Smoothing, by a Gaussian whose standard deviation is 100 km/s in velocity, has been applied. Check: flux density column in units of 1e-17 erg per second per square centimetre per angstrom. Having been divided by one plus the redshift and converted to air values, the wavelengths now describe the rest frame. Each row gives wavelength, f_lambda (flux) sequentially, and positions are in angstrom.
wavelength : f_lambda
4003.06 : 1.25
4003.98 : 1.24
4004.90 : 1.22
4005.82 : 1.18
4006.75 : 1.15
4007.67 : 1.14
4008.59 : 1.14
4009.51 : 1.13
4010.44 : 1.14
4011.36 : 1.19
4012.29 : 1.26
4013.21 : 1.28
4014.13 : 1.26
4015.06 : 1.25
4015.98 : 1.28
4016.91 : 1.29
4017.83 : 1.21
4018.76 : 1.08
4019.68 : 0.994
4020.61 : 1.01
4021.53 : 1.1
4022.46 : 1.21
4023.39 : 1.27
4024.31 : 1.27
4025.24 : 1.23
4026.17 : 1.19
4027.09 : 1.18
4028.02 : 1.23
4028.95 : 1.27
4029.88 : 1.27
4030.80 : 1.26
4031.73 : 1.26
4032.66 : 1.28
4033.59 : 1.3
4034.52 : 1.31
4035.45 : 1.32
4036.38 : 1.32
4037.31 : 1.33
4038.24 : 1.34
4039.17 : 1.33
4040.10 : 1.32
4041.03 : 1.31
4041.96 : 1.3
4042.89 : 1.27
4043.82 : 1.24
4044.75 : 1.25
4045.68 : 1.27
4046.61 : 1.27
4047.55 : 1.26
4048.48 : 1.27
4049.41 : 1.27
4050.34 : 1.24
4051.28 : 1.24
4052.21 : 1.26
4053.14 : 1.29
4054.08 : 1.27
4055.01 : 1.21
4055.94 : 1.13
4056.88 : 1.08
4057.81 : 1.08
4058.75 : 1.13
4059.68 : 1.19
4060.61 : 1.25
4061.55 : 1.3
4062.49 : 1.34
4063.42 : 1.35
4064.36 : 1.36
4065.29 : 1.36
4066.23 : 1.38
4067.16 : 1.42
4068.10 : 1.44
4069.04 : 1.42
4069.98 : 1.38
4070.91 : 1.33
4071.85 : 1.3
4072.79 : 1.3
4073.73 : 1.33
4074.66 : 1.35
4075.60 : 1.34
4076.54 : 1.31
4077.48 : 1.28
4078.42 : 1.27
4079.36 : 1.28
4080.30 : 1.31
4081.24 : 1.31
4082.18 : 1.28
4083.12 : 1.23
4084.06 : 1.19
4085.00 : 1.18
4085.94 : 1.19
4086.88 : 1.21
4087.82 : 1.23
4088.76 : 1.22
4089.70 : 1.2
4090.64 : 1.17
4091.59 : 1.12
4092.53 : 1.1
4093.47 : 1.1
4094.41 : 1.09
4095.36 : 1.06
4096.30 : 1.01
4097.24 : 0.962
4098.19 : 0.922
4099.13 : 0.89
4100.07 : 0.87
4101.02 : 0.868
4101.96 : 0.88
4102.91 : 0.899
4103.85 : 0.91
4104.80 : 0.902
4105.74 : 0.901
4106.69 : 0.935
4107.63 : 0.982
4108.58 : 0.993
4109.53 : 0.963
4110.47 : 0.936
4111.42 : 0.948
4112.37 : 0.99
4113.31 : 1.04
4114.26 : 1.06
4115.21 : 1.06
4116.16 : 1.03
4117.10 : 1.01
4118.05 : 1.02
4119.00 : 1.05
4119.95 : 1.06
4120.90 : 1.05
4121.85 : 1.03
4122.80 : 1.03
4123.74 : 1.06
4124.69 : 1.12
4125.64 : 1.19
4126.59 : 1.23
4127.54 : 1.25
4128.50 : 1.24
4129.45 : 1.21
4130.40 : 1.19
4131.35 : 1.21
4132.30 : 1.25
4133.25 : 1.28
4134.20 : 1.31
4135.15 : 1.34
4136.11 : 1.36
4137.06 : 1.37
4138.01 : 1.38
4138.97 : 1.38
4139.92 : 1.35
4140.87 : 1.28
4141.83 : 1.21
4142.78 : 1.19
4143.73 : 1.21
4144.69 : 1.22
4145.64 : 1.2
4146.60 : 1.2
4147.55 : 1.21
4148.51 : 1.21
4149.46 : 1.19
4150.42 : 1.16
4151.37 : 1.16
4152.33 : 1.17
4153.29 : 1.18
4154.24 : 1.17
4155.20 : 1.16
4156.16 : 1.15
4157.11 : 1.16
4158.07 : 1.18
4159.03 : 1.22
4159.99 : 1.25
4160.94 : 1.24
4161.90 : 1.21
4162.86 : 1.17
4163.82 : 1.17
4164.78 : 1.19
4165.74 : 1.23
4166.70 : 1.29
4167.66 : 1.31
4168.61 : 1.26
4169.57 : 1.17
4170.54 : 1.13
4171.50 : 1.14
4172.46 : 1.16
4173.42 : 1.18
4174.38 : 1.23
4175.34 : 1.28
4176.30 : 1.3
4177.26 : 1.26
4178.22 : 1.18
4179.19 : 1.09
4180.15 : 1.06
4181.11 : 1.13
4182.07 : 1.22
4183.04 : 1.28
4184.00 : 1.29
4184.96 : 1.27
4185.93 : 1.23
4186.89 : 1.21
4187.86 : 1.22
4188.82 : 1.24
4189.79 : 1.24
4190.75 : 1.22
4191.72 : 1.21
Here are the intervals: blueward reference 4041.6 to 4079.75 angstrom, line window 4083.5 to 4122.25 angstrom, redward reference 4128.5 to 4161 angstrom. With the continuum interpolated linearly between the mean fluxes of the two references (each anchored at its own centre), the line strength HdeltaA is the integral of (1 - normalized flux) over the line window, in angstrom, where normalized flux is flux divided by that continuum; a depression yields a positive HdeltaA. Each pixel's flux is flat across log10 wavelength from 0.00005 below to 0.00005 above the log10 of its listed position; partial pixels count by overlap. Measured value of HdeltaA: 7.0 angstrom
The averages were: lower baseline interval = 1.28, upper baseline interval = 1.23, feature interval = 1.03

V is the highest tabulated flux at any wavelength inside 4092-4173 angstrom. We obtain 1.38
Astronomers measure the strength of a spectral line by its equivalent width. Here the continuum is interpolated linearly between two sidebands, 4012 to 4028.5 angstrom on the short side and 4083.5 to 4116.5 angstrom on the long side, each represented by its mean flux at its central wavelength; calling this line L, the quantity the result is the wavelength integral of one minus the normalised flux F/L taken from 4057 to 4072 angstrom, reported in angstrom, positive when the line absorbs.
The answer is -2.79 angstrom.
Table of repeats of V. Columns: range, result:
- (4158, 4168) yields 1.31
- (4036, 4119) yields 1.44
